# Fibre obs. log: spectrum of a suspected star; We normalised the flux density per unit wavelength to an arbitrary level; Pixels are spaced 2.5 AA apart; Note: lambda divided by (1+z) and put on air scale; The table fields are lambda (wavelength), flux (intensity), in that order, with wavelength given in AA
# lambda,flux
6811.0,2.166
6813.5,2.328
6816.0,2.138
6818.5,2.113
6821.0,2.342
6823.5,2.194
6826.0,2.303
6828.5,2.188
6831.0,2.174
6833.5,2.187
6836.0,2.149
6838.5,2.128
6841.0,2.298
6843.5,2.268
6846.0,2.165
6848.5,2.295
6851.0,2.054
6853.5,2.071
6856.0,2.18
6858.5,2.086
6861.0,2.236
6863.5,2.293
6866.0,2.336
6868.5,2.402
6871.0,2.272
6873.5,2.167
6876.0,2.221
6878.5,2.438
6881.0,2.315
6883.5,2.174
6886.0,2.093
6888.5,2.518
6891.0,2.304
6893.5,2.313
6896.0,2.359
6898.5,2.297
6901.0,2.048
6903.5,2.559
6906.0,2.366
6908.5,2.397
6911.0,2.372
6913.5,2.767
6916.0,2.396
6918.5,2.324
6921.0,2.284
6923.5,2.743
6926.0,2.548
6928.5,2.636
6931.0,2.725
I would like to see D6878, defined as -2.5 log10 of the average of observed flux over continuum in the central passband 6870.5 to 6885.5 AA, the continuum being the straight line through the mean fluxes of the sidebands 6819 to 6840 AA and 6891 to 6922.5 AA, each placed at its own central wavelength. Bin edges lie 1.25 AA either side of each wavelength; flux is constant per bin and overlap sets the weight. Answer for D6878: 0.03 mag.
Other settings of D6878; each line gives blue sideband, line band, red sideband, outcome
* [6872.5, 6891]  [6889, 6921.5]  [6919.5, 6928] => 0.020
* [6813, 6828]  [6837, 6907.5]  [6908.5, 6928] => 0.051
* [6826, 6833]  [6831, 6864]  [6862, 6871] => 0.040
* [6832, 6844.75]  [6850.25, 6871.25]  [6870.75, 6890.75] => 0.014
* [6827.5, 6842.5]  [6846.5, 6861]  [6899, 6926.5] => 0.049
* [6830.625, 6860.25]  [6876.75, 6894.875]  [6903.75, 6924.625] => 0.016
